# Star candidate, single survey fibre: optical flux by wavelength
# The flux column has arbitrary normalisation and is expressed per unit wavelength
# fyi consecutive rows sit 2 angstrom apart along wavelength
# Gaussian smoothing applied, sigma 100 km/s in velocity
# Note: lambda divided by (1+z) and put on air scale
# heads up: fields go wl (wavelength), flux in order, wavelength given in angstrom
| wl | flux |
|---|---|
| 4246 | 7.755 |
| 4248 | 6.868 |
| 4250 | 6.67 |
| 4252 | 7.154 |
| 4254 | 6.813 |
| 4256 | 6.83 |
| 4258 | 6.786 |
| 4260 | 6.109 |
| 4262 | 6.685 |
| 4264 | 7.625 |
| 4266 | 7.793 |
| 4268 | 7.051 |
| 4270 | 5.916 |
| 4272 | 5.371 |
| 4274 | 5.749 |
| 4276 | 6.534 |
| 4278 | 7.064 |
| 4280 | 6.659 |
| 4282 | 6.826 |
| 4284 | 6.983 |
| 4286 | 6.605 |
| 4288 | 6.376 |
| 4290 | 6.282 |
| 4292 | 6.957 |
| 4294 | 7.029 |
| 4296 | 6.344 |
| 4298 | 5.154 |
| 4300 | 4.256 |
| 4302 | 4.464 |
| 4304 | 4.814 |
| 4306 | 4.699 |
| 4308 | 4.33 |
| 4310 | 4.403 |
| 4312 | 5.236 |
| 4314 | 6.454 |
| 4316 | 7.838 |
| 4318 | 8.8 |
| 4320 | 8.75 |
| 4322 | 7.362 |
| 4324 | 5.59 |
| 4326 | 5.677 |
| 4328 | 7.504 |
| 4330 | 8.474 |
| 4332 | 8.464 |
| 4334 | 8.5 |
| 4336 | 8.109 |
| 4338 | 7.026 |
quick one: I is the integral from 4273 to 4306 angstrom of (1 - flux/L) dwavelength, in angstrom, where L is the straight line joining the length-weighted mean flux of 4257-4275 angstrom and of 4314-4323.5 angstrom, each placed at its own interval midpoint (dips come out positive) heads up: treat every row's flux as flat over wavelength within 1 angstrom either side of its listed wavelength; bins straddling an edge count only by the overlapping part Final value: 4.8 angstrom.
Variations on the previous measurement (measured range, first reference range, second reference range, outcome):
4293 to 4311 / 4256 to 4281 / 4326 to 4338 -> 5.5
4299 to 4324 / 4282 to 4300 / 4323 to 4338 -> 3.7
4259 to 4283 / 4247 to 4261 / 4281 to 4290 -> 0.3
